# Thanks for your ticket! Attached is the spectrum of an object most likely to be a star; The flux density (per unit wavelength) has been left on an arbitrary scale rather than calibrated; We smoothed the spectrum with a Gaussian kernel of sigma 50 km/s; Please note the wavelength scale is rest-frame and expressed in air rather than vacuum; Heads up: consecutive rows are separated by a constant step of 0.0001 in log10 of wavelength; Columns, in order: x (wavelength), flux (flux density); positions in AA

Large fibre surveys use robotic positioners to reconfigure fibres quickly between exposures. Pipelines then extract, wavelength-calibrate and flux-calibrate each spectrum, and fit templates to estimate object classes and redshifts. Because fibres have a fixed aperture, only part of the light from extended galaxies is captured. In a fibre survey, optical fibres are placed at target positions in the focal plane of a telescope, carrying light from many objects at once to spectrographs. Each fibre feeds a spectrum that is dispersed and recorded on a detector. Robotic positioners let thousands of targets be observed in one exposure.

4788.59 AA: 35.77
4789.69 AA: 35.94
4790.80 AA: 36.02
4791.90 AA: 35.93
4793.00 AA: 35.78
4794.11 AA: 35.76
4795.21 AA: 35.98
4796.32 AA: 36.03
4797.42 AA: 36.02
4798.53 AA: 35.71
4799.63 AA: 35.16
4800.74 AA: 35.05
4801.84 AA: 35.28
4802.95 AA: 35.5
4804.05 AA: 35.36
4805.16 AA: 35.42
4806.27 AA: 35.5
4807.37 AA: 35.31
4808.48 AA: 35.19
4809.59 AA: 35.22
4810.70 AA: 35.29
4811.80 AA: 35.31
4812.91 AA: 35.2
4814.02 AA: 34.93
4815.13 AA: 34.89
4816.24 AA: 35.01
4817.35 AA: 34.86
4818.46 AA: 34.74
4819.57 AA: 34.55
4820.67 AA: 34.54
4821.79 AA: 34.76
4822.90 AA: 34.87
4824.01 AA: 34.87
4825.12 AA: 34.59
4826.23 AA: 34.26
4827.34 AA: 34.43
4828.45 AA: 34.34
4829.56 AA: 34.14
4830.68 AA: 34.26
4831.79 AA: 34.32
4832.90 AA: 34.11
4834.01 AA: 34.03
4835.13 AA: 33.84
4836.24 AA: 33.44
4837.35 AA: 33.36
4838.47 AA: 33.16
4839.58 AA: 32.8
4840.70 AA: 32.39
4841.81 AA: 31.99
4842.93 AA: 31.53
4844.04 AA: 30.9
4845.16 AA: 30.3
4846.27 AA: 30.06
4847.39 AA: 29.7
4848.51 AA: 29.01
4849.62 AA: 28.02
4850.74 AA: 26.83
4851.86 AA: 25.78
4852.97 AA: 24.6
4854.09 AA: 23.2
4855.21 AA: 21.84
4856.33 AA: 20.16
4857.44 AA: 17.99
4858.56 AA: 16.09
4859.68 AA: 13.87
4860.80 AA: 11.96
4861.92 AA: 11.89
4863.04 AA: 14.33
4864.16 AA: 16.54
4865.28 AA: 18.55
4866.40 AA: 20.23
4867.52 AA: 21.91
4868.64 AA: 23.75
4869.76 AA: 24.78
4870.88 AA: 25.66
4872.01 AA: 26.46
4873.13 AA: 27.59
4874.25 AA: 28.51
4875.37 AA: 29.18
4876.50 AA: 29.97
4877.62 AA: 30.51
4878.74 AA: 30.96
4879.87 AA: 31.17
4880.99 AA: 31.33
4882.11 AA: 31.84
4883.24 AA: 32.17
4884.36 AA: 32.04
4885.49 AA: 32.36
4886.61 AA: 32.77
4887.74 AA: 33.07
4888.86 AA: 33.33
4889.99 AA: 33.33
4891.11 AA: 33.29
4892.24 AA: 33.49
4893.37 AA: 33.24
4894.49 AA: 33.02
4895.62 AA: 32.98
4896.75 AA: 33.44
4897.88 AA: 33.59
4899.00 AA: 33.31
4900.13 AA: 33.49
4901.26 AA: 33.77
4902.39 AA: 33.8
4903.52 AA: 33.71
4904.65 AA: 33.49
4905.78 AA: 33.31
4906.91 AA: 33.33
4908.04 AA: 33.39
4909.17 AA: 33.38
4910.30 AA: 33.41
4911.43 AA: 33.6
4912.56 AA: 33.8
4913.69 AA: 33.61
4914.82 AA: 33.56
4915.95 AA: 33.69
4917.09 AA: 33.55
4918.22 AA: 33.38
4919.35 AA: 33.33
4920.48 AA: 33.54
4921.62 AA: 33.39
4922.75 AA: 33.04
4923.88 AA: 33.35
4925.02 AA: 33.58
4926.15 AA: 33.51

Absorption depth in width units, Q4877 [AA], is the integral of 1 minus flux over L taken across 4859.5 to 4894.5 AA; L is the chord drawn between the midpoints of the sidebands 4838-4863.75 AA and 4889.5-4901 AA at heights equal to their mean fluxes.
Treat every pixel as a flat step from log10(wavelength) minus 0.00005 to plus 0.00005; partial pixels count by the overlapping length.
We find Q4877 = 3.6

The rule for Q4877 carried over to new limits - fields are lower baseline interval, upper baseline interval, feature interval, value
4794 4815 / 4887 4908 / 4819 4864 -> 7.8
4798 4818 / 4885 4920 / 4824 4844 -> 0.7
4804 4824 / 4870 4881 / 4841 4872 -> 7.8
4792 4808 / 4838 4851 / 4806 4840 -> -1.6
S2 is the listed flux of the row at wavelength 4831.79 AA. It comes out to 34.32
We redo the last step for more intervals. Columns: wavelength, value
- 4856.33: 20.16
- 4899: 33.31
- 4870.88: 25.66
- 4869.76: 24.78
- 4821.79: 34.76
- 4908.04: 33.39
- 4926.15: 33.51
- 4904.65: 33.49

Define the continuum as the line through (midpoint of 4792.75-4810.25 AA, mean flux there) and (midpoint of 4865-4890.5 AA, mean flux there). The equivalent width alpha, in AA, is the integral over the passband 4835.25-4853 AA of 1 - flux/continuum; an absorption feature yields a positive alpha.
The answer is 0.7 AA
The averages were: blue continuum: 35.5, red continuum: 28.9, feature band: 30.5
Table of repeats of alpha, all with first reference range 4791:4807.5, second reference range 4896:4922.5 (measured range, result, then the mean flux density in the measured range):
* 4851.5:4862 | 4.8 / 18.9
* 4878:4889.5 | 0.6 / 32.1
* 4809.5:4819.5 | 0.1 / 35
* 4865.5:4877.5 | 3.0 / 25.8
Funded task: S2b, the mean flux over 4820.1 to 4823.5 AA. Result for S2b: 34.7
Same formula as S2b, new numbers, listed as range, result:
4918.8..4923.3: 33.3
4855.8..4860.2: 17.1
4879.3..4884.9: 31.7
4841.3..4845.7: 31.1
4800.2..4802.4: 35.2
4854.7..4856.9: 21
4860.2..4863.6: 12.7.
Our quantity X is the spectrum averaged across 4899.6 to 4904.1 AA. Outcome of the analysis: 33.7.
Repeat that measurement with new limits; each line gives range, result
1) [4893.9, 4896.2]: 33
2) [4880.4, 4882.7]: 31.6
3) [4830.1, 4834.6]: 34.1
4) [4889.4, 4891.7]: 33.3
